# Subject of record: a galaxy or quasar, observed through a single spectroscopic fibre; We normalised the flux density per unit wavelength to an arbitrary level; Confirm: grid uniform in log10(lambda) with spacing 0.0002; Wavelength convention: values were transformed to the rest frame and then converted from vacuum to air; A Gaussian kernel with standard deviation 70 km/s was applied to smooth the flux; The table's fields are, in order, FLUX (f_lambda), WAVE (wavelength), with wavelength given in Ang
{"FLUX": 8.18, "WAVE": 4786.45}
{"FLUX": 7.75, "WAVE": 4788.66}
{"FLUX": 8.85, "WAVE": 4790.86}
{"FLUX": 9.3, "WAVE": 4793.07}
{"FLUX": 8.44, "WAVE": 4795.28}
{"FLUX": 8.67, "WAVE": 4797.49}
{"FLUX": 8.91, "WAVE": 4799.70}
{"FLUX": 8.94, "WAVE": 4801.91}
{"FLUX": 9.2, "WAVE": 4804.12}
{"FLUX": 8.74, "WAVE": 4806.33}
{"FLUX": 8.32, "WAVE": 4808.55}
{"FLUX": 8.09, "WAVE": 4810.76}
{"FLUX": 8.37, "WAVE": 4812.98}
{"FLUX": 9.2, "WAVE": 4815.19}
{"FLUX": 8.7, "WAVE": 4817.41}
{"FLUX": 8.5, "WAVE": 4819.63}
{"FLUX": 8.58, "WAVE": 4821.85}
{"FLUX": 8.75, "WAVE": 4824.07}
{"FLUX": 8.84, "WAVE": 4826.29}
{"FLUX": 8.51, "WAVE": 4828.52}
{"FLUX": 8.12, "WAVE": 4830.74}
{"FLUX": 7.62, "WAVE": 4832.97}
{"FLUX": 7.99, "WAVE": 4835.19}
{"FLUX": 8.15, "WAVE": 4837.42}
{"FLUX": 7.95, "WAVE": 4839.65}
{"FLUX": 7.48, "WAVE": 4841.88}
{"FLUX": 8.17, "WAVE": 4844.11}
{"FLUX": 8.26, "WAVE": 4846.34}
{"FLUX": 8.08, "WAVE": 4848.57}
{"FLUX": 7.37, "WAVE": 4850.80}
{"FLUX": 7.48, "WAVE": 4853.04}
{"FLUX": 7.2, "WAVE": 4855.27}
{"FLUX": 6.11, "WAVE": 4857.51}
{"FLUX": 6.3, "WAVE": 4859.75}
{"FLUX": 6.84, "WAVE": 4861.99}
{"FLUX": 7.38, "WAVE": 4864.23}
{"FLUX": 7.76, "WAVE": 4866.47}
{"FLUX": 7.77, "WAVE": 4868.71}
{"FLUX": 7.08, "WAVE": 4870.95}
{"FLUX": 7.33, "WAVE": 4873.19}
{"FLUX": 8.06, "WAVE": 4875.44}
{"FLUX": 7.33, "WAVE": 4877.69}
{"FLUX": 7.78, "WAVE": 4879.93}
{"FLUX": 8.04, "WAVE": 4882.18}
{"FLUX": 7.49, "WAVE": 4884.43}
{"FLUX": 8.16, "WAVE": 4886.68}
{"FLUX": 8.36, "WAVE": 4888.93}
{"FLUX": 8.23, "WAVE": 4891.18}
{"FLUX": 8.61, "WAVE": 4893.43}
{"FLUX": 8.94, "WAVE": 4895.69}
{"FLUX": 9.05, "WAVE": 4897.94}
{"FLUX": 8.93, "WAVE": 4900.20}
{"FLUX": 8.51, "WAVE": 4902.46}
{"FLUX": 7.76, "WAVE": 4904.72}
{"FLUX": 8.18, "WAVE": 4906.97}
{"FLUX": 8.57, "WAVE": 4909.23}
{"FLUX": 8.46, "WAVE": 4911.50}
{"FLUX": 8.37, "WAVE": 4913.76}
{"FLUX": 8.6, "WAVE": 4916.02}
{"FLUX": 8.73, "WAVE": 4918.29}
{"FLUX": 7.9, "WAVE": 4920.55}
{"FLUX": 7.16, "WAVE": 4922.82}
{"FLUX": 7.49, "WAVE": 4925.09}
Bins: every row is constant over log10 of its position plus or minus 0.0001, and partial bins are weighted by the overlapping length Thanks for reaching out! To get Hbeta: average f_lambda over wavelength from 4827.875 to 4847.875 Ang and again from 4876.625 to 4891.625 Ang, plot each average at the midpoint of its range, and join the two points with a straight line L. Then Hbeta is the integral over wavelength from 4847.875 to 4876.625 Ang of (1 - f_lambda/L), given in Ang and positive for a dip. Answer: 2.46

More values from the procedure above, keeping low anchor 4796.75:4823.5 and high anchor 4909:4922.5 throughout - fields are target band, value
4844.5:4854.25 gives 0.85 Ang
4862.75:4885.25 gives 2.36 Ang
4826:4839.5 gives 0.73 Ang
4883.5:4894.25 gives 0.34 Ang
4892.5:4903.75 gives -0.52 Ang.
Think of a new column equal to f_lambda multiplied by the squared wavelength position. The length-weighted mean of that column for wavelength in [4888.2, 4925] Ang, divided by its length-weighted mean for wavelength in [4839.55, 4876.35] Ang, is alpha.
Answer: 1.15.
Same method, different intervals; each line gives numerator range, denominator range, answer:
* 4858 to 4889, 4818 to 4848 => 0.93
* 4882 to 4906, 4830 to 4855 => 1.09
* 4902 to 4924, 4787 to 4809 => 0.99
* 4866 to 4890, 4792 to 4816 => 0.91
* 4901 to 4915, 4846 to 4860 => 1.17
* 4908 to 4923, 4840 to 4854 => 1.09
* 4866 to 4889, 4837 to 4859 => 1.03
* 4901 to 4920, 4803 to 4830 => 1.01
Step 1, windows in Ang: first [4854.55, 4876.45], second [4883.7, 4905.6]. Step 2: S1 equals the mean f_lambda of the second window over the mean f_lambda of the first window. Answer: 1.17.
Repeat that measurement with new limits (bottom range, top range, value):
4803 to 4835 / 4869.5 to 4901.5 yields 0.95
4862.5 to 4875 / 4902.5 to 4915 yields 1.11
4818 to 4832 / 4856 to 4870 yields 0.82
